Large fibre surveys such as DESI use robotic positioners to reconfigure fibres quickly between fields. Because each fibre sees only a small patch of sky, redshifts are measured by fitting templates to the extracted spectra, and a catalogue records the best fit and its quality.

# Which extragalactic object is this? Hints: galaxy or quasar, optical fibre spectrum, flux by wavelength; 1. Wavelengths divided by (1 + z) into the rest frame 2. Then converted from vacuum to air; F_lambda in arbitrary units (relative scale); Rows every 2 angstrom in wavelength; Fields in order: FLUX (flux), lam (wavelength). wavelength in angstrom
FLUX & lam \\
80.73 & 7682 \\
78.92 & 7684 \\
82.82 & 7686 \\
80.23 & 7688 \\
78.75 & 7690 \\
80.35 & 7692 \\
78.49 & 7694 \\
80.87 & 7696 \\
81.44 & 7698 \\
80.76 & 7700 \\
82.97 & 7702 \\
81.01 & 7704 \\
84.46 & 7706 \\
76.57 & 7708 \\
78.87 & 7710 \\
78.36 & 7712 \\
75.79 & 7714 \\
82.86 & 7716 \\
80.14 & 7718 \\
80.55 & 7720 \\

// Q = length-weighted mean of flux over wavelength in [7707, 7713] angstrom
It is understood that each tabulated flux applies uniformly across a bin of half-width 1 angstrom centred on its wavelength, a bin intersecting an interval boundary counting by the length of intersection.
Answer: 77.9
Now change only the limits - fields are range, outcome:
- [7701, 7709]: 81.3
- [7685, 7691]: 80.6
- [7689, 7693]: 79.5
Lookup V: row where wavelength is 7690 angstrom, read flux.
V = 78.75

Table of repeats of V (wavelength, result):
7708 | 76.57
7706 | 84.46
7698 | 81.44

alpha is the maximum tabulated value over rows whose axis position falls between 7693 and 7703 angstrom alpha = 82.97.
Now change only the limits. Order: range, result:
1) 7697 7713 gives 84.46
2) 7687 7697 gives 80.87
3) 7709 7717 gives 82.86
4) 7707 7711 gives 78.87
